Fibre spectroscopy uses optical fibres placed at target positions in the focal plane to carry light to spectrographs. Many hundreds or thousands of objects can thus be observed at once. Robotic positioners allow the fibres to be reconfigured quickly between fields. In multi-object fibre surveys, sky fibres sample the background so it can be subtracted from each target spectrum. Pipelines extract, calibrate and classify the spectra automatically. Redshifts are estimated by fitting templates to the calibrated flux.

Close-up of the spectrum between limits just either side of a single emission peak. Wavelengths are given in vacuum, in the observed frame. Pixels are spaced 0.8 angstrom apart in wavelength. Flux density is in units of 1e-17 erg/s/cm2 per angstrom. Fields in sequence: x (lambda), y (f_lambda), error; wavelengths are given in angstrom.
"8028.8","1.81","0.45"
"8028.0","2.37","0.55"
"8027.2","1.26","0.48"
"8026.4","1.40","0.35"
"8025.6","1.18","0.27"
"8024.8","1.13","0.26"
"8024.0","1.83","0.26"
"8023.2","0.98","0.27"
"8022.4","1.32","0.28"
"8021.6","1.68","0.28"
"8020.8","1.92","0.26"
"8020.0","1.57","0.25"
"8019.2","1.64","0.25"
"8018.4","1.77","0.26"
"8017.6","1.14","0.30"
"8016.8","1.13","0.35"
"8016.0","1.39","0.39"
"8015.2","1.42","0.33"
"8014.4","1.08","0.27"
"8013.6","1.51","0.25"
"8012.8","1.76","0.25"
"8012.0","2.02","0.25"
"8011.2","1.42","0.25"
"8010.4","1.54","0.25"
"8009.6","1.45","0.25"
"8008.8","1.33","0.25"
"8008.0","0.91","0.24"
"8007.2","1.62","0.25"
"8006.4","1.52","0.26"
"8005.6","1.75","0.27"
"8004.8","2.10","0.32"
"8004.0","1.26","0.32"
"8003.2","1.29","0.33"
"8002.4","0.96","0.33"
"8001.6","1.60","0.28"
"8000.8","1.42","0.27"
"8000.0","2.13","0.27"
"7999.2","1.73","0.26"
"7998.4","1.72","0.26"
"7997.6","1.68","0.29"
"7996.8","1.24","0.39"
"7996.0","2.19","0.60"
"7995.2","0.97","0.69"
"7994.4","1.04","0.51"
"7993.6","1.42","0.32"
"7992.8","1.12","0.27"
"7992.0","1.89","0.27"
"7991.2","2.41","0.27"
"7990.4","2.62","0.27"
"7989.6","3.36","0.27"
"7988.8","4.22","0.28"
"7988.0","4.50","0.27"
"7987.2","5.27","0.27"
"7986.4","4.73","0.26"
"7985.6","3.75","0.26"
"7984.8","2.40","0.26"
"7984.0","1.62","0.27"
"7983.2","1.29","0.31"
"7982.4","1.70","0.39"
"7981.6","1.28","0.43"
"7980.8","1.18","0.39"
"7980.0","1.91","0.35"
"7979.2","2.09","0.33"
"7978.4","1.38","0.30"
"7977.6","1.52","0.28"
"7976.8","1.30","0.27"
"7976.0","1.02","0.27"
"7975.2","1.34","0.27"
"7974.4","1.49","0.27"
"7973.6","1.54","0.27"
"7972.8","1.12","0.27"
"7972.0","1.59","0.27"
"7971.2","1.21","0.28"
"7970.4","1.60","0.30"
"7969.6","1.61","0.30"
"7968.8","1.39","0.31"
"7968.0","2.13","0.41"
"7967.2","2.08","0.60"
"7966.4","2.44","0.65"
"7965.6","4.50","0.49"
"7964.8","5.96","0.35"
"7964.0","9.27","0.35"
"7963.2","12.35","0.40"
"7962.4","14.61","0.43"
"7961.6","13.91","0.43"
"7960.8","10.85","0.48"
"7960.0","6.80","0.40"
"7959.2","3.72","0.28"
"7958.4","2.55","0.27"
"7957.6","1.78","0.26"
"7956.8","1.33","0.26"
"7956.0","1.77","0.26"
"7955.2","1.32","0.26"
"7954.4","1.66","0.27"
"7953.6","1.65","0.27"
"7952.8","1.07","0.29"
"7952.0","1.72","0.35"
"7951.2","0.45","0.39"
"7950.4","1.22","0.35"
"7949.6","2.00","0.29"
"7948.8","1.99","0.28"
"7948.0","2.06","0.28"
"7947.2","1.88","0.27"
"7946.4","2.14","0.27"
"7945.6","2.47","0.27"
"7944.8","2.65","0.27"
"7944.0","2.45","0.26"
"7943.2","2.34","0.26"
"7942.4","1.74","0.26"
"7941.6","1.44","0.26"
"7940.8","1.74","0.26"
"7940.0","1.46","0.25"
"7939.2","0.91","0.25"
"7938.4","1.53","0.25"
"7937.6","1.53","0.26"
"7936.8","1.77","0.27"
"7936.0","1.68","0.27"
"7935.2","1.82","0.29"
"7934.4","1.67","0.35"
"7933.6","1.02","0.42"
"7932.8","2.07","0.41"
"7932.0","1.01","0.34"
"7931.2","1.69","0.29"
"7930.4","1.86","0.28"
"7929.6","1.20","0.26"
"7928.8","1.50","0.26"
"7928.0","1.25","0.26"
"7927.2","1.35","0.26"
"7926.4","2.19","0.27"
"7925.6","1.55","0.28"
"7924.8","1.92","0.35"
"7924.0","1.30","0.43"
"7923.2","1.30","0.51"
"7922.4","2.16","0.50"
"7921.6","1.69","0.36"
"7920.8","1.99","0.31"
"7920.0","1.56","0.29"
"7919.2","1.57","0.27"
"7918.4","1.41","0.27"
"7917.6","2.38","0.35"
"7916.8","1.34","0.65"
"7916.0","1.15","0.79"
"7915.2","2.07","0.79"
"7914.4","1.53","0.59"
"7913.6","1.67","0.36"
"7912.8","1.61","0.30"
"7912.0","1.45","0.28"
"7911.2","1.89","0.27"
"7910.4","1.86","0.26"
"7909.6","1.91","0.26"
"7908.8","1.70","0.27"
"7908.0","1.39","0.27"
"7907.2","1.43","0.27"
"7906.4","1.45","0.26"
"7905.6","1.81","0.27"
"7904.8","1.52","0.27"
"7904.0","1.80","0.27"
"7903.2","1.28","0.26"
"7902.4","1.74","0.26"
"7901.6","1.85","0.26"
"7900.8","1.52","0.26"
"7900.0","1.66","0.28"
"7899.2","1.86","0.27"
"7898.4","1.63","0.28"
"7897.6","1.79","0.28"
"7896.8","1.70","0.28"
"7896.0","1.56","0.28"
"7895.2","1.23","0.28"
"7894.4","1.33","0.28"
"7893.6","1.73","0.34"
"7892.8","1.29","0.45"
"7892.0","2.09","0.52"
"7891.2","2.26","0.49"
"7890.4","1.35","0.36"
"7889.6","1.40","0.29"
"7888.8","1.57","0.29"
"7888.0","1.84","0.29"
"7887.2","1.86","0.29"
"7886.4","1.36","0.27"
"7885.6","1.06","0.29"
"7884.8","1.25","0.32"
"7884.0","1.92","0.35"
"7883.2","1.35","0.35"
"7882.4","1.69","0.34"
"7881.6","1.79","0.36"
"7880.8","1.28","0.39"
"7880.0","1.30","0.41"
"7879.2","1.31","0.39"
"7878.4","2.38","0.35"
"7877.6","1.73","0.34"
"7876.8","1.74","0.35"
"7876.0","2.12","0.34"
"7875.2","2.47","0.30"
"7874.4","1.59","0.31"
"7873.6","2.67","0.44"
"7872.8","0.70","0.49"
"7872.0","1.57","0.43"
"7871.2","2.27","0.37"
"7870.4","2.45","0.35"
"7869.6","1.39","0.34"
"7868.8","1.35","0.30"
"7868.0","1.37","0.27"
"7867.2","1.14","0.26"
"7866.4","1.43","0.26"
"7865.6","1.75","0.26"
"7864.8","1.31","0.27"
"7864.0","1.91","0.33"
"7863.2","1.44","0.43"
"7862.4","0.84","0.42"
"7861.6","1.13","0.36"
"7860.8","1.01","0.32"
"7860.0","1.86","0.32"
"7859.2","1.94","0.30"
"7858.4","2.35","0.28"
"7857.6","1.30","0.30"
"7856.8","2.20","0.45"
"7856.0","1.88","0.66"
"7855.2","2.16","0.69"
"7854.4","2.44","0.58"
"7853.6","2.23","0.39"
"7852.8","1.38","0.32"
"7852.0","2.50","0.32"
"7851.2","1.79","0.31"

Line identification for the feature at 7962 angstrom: H-alpha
